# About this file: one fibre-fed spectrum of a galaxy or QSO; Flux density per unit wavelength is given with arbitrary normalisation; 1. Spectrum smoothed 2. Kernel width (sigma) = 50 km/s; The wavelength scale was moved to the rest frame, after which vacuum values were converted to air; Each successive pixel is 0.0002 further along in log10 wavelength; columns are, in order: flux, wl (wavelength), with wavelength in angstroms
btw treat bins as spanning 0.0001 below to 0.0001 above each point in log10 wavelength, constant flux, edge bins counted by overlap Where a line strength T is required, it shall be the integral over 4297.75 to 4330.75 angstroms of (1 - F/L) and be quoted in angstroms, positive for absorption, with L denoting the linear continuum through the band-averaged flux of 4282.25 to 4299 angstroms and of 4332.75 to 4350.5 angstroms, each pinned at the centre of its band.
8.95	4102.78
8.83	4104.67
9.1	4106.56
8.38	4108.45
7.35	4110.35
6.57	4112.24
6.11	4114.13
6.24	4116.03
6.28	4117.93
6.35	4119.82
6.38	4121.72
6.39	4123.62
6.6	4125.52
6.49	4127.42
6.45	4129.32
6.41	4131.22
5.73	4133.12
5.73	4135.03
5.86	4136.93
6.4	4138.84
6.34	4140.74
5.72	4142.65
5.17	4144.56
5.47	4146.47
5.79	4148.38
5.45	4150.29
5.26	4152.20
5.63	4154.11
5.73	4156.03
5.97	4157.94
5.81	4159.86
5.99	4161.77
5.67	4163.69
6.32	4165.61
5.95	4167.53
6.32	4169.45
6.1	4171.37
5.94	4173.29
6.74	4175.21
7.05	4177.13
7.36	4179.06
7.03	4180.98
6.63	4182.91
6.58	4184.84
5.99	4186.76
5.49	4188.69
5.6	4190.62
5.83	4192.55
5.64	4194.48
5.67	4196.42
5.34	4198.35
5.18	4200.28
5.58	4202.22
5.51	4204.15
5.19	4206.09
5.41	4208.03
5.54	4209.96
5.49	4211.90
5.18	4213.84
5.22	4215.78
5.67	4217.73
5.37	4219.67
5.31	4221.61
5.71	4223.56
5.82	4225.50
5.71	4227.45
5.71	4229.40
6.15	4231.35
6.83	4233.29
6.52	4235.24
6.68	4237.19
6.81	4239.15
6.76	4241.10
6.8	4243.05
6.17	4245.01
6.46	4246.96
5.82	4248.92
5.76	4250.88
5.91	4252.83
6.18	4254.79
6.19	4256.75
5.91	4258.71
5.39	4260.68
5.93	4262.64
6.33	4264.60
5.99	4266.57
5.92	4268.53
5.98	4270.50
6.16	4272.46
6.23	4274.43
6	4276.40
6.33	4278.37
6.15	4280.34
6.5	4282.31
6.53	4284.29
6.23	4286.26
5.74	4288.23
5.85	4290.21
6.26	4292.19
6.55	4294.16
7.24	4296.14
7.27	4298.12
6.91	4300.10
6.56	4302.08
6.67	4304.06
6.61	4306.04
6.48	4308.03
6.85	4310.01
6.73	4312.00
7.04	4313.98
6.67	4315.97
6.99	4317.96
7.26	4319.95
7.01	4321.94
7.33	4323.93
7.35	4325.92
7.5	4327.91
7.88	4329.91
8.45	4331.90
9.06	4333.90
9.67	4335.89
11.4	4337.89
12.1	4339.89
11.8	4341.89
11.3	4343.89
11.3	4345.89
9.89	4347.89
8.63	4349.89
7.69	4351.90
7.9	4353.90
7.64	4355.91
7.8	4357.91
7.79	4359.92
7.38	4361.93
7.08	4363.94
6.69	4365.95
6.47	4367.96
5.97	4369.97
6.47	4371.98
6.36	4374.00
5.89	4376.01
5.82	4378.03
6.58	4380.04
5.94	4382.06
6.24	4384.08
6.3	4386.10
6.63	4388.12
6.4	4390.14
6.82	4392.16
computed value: 5.3 angstroms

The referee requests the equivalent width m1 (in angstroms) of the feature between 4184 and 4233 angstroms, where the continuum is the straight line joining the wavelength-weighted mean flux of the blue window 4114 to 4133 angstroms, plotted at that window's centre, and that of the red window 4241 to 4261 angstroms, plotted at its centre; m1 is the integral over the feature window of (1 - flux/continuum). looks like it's 4.6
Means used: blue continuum 6.35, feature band 5.61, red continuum 6.12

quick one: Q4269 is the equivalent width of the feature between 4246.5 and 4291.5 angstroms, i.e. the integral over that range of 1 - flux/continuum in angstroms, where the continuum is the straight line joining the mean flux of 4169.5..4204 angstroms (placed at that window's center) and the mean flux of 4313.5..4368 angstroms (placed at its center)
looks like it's 7.9 angstroms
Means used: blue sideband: 6.09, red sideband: 8.44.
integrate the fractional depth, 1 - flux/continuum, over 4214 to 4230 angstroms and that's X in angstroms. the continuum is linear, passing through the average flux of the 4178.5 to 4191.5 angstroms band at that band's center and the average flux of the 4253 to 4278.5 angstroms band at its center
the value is 1.7 angstroms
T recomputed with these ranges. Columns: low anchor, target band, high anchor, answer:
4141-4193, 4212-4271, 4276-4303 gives 2.67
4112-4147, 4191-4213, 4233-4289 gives 2.45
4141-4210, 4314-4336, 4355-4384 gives -3.81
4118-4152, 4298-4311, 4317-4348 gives 2.93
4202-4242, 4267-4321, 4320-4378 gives 5.10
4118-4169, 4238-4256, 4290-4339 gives 1.38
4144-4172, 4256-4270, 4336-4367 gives 3.01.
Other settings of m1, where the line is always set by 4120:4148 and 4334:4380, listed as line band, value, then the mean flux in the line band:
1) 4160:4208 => 4.1 angstroms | 6.01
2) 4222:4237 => 2.1 angstroms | 6.07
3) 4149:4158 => 1.0 angstroms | 5.58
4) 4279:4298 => 3.1 angstroms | 6.38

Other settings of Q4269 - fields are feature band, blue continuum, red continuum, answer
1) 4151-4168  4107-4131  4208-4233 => 1.2 angstroms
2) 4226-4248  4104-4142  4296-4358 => 3.3 angstroms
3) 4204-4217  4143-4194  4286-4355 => 2.4 angstroms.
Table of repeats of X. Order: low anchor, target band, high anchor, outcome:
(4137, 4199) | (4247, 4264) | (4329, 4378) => 2.86 angstroms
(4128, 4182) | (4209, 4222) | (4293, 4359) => 2.64 angstroms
